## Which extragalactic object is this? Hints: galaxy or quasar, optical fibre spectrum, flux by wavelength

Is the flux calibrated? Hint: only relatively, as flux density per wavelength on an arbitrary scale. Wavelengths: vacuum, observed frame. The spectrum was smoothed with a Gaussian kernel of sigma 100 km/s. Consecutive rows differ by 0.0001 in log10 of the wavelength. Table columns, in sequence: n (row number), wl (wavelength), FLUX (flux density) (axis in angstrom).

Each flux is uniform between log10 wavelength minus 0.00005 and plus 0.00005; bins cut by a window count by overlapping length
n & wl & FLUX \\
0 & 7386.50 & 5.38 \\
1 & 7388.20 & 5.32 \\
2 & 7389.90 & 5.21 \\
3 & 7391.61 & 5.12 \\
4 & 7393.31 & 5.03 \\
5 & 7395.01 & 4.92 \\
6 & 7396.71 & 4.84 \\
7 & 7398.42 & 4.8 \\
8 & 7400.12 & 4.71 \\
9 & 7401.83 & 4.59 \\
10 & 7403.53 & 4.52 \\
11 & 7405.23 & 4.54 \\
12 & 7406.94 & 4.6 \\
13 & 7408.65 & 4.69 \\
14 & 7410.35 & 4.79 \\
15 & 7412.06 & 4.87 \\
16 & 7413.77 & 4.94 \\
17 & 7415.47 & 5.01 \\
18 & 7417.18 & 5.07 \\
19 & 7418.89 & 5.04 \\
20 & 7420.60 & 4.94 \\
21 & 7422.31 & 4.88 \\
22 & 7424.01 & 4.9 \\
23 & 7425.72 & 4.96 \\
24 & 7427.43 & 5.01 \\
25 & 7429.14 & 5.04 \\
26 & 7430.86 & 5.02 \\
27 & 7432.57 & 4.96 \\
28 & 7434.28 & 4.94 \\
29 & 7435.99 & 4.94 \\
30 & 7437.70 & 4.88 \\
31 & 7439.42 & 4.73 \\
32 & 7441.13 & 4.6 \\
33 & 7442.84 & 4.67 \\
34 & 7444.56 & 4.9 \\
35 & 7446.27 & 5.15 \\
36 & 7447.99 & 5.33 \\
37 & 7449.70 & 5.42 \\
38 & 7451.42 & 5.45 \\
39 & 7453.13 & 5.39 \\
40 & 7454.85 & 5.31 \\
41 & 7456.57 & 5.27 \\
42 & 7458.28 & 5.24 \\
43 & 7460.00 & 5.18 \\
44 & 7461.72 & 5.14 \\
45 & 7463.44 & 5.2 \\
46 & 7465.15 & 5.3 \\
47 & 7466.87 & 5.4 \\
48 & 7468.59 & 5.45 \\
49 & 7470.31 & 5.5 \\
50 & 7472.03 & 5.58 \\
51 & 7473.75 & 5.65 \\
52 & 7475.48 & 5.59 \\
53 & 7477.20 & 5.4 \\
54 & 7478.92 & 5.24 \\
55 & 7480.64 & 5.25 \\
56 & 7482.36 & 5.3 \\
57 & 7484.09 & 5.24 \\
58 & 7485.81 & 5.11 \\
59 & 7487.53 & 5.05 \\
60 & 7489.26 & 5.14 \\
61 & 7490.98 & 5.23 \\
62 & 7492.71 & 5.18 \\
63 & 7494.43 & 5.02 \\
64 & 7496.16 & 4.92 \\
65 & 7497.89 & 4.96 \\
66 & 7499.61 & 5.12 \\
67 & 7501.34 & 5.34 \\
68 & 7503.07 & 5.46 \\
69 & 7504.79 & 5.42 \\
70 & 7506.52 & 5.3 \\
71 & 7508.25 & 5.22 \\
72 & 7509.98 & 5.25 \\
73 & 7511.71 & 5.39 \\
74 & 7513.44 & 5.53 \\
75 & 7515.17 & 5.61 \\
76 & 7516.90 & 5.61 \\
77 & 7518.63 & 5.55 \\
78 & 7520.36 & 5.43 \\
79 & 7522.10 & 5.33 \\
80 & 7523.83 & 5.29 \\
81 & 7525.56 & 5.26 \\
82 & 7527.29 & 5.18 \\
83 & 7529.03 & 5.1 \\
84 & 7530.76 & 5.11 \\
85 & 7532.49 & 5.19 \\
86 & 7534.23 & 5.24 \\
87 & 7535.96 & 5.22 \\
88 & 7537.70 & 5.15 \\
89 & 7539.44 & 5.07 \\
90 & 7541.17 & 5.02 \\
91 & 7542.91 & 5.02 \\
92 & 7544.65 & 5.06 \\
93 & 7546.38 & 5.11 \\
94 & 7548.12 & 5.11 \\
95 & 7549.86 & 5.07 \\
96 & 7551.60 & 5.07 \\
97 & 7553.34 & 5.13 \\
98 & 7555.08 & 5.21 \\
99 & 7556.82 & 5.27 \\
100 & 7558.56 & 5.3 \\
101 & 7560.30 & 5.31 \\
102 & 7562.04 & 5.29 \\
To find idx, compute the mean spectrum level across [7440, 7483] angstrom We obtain 5.27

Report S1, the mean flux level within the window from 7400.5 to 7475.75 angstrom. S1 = 5.05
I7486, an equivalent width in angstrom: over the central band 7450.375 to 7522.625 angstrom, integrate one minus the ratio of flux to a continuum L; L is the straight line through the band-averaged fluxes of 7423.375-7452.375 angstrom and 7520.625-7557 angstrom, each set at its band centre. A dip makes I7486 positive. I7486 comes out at -3.47 angstrom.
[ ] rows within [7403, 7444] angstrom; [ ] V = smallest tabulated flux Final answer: 4.52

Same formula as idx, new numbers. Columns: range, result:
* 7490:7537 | 5.28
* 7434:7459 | 5.08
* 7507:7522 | 5.44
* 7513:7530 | 5.38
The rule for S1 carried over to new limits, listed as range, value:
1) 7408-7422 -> 4.92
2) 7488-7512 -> 5.2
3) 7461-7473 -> 5.38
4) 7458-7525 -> 5.31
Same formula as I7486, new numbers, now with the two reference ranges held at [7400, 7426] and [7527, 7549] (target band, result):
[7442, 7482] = -3.00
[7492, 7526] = -1.76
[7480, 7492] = -0.47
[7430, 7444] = 0.09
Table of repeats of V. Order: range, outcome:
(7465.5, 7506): 4.92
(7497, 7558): 4.96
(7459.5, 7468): 5.14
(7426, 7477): 4.6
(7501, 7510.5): 5.22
